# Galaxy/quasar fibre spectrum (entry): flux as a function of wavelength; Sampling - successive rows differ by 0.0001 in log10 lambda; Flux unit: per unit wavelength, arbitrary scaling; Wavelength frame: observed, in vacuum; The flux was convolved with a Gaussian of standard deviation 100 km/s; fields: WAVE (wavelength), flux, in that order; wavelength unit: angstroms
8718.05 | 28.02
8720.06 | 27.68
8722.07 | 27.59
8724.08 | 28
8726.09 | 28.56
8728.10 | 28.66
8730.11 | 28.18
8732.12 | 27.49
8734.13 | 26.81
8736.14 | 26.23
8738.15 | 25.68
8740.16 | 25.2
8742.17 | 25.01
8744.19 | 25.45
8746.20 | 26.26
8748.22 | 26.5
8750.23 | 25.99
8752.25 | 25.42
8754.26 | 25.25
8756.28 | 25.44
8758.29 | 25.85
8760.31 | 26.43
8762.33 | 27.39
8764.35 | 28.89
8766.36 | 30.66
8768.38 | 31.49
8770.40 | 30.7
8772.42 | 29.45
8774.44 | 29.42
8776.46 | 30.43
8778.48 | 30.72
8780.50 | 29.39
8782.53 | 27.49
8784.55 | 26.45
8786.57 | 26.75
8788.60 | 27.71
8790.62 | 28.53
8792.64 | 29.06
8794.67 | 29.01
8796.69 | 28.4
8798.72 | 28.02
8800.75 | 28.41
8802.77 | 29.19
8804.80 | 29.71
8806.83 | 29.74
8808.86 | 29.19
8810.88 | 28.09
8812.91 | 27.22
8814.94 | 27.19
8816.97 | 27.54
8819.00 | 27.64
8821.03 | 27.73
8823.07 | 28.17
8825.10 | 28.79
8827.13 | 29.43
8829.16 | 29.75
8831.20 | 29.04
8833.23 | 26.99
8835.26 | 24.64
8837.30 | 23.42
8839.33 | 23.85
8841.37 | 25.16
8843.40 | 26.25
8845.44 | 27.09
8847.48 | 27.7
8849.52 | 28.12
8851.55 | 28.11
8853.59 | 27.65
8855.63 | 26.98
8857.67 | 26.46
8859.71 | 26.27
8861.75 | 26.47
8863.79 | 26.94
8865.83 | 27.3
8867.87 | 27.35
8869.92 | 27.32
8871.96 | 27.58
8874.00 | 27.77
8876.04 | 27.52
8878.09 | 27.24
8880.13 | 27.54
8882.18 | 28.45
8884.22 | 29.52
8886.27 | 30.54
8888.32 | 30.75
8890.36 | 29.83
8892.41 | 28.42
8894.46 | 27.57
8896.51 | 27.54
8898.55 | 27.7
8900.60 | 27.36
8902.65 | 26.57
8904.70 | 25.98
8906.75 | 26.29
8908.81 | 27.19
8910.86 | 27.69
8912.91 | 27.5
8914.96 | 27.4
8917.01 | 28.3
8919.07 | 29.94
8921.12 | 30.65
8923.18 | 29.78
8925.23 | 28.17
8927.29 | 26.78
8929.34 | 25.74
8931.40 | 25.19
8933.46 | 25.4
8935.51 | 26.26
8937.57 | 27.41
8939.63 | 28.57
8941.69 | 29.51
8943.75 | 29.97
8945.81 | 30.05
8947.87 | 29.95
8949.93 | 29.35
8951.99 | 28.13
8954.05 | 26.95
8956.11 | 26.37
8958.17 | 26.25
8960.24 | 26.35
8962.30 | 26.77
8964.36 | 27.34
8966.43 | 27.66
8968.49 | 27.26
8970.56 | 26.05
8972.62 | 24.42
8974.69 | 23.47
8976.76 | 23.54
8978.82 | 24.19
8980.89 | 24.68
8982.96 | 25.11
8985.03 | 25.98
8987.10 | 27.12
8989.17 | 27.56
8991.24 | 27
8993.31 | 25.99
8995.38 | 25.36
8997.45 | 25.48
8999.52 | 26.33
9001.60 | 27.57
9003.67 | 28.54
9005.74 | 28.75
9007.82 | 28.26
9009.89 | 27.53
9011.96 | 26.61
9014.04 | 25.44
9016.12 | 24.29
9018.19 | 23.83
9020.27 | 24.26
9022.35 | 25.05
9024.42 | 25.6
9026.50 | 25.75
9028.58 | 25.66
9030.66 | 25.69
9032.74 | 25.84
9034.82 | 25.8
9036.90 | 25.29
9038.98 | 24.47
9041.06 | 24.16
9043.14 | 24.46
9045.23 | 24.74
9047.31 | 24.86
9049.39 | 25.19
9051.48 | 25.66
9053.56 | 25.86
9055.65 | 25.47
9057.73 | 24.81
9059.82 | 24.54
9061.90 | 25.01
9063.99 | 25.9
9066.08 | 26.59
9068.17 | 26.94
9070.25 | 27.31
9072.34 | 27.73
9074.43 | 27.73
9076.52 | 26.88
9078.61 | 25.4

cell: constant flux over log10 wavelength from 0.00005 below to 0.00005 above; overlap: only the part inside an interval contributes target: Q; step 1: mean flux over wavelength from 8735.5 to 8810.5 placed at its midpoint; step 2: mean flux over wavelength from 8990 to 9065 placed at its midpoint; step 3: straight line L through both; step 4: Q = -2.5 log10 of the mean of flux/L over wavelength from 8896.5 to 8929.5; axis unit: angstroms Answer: -0.042 mag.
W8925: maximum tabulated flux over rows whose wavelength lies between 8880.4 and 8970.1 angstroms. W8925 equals 30.75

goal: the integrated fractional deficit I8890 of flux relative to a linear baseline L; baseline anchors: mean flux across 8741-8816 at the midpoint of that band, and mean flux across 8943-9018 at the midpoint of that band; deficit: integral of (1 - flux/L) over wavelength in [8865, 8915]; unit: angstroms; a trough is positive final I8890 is -1.1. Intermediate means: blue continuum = 28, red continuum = 26.7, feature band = 27.8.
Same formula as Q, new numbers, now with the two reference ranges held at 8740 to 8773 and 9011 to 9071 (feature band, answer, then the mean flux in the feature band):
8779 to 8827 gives -0.06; 28.3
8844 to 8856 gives -0.04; 27.6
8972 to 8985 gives 0.06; 24.4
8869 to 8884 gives -0.05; 27.7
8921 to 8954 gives -0.08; 28.1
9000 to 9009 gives -0.10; 28.1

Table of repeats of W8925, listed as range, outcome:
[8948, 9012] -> 29.35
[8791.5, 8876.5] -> 29.75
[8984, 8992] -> 27.56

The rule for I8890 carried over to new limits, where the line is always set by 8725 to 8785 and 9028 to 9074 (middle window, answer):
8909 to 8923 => -1.1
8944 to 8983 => -0.7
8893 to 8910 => -0.3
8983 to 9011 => -1.1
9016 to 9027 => 0.4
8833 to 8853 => 0.6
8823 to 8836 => -0.5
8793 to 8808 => -0.9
